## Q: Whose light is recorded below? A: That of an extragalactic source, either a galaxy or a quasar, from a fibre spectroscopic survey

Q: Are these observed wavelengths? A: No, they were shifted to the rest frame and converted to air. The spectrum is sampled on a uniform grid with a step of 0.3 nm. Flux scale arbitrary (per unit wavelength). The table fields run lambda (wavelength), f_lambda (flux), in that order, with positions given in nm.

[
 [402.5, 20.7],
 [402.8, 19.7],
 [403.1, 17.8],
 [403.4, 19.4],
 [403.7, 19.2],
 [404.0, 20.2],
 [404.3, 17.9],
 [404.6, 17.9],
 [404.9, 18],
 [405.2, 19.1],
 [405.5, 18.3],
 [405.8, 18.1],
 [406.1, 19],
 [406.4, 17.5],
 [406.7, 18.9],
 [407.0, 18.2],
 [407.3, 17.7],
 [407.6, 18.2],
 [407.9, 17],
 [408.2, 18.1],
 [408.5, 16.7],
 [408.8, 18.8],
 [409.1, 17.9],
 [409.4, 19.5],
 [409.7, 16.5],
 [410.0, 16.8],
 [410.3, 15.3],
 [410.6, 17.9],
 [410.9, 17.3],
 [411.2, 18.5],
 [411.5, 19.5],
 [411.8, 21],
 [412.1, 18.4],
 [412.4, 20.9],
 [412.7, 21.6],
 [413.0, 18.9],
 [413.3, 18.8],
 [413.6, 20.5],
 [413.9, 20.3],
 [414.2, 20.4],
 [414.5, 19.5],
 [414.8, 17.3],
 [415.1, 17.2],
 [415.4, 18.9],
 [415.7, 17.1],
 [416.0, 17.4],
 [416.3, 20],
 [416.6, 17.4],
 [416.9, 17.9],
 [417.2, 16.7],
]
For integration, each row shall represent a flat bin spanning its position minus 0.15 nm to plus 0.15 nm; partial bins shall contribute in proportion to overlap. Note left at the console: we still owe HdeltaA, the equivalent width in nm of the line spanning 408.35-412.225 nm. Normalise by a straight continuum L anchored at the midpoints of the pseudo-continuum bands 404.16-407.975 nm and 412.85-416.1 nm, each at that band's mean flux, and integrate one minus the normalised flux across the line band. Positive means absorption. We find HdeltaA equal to 0.10 nm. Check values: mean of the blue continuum 18.2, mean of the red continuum 18.8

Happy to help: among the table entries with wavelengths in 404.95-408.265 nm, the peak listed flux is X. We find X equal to 19.1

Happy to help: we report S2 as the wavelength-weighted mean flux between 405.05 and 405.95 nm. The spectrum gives 18.5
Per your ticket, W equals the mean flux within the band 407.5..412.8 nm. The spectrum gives 18.3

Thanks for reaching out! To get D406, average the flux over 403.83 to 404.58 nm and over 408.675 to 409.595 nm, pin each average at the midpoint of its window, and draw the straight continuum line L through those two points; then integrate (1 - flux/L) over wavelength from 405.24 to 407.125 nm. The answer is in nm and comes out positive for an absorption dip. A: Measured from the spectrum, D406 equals 0.04 nm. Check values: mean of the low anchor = 18.9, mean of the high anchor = 18.6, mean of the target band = 18.4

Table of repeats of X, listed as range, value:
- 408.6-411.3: 19.5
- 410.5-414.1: 21.6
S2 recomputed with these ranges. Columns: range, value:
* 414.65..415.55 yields 17.8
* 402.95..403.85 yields 18.8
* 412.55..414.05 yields 20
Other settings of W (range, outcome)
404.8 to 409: 18.1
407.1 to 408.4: 17.7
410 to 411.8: 17.9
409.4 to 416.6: 18.7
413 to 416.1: 18.8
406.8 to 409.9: 17.9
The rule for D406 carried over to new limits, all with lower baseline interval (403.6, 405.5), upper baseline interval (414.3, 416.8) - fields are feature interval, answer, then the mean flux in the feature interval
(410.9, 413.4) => -0.17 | 19.6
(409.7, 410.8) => 0.10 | 16.7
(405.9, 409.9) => 0.11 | 18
